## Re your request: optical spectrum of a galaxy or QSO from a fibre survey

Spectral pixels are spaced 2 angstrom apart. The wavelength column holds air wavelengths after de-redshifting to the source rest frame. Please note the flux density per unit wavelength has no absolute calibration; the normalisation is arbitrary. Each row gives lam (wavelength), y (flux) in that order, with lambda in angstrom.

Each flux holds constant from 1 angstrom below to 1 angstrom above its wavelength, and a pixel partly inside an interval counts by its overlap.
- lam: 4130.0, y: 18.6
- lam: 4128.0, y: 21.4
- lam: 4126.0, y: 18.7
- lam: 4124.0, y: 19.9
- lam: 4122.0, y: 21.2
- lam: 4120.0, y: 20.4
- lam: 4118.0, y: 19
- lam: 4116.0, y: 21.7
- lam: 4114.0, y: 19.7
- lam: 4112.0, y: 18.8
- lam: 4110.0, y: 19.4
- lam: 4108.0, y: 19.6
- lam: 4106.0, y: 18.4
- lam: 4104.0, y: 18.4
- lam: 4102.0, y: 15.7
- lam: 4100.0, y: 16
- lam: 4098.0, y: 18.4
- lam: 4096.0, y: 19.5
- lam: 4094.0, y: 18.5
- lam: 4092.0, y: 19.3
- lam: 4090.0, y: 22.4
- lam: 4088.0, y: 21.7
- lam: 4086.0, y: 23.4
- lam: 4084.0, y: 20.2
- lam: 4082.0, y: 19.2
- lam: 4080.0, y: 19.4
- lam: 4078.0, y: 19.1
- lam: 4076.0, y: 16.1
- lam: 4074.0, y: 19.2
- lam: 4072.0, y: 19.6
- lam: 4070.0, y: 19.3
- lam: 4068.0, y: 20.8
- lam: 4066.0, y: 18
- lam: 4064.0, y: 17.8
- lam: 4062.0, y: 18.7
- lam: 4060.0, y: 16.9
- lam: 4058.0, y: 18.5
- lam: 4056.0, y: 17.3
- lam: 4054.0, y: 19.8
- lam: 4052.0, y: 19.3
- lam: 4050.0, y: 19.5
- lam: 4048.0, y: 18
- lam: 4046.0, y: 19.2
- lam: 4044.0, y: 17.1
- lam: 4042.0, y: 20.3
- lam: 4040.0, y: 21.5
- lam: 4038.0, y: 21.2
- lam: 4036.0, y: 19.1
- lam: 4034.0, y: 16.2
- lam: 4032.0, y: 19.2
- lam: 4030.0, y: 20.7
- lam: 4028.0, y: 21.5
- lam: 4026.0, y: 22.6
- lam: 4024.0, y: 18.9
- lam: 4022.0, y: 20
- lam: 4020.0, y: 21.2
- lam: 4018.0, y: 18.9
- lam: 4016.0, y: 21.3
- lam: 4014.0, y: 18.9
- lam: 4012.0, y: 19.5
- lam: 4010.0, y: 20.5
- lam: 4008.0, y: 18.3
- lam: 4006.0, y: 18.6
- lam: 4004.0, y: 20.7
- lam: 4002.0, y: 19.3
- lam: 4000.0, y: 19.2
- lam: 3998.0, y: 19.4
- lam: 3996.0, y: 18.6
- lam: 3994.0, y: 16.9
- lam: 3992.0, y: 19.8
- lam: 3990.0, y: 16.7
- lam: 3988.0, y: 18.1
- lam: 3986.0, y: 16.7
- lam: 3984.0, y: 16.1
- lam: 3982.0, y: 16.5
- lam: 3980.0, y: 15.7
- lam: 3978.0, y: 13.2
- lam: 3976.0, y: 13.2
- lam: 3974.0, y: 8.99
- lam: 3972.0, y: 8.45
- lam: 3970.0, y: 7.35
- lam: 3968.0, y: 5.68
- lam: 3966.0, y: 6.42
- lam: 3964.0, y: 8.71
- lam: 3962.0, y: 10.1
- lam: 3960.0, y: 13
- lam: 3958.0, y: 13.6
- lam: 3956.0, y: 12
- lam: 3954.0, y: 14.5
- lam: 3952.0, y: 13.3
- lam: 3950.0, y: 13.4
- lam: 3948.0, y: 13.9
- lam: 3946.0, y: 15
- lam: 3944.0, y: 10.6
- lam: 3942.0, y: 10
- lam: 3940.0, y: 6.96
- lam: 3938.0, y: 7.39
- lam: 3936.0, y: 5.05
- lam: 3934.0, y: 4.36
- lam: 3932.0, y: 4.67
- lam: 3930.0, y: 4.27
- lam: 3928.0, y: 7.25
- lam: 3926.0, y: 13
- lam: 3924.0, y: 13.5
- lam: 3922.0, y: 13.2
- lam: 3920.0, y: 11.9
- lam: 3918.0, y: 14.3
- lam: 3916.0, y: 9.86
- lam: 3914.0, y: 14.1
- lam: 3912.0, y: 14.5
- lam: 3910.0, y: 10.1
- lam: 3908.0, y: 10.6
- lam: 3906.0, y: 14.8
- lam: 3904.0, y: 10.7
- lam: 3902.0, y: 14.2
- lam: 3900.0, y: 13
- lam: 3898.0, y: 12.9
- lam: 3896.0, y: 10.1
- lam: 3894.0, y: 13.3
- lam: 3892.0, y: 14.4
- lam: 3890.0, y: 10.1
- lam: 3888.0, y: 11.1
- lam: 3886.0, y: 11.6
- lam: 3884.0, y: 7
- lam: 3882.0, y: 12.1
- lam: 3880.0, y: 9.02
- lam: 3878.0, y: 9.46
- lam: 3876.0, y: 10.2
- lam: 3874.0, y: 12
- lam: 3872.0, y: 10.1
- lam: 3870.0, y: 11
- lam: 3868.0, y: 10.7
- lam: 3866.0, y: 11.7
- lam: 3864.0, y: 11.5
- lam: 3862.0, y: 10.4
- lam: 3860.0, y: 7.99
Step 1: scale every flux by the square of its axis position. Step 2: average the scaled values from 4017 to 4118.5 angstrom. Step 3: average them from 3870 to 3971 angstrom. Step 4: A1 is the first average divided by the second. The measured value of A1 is 1.93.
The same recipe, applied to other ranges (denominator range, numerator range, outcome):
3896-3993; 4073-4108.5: 1.76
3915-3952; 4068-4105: 2.07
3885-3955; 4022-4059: 1.85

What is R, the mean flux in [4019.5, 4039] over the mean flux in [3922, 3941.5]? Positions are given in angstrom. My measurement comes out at 2.59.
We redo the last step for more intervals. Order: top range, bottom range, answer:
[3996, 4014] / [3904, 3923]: 1.55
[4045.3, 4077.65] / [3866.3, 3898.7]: 1.70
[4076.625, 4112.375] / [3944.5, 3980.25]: 1.70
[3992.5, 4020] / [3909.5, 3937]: 1.93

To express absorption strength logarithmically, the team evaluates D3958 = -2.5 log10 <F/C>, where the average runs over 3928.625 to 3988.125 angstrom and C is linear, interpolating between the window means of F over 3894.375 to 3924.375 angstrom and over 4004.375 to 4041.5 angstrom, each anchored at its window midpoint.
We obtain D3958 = 0.42 mag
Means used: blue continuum 12.5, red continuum 19.9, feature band 10.8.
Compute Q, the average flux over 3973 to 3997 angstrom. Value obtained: 15.9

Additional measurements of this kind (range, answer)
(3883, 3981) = 10.9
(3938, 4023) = 14.9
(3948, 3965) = 12.4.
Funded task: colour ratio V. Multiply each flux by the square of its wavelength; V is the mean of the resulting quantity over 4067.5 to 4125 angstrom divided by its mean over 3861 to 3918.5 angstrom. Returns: 1.9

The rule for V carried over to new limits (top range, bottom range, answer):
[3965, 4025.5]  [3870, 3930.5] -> 1.51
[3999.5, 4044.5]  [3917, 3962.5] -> 1.93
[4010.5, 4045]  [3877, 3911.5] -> 1.85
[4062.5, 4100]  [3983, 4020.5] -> 1.07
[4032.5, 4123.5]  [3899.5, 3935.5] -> 1.91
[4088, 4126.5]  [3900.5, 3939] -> 2.03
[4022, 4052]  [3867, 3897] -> 1.96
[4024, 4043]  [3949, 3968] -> 1.85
